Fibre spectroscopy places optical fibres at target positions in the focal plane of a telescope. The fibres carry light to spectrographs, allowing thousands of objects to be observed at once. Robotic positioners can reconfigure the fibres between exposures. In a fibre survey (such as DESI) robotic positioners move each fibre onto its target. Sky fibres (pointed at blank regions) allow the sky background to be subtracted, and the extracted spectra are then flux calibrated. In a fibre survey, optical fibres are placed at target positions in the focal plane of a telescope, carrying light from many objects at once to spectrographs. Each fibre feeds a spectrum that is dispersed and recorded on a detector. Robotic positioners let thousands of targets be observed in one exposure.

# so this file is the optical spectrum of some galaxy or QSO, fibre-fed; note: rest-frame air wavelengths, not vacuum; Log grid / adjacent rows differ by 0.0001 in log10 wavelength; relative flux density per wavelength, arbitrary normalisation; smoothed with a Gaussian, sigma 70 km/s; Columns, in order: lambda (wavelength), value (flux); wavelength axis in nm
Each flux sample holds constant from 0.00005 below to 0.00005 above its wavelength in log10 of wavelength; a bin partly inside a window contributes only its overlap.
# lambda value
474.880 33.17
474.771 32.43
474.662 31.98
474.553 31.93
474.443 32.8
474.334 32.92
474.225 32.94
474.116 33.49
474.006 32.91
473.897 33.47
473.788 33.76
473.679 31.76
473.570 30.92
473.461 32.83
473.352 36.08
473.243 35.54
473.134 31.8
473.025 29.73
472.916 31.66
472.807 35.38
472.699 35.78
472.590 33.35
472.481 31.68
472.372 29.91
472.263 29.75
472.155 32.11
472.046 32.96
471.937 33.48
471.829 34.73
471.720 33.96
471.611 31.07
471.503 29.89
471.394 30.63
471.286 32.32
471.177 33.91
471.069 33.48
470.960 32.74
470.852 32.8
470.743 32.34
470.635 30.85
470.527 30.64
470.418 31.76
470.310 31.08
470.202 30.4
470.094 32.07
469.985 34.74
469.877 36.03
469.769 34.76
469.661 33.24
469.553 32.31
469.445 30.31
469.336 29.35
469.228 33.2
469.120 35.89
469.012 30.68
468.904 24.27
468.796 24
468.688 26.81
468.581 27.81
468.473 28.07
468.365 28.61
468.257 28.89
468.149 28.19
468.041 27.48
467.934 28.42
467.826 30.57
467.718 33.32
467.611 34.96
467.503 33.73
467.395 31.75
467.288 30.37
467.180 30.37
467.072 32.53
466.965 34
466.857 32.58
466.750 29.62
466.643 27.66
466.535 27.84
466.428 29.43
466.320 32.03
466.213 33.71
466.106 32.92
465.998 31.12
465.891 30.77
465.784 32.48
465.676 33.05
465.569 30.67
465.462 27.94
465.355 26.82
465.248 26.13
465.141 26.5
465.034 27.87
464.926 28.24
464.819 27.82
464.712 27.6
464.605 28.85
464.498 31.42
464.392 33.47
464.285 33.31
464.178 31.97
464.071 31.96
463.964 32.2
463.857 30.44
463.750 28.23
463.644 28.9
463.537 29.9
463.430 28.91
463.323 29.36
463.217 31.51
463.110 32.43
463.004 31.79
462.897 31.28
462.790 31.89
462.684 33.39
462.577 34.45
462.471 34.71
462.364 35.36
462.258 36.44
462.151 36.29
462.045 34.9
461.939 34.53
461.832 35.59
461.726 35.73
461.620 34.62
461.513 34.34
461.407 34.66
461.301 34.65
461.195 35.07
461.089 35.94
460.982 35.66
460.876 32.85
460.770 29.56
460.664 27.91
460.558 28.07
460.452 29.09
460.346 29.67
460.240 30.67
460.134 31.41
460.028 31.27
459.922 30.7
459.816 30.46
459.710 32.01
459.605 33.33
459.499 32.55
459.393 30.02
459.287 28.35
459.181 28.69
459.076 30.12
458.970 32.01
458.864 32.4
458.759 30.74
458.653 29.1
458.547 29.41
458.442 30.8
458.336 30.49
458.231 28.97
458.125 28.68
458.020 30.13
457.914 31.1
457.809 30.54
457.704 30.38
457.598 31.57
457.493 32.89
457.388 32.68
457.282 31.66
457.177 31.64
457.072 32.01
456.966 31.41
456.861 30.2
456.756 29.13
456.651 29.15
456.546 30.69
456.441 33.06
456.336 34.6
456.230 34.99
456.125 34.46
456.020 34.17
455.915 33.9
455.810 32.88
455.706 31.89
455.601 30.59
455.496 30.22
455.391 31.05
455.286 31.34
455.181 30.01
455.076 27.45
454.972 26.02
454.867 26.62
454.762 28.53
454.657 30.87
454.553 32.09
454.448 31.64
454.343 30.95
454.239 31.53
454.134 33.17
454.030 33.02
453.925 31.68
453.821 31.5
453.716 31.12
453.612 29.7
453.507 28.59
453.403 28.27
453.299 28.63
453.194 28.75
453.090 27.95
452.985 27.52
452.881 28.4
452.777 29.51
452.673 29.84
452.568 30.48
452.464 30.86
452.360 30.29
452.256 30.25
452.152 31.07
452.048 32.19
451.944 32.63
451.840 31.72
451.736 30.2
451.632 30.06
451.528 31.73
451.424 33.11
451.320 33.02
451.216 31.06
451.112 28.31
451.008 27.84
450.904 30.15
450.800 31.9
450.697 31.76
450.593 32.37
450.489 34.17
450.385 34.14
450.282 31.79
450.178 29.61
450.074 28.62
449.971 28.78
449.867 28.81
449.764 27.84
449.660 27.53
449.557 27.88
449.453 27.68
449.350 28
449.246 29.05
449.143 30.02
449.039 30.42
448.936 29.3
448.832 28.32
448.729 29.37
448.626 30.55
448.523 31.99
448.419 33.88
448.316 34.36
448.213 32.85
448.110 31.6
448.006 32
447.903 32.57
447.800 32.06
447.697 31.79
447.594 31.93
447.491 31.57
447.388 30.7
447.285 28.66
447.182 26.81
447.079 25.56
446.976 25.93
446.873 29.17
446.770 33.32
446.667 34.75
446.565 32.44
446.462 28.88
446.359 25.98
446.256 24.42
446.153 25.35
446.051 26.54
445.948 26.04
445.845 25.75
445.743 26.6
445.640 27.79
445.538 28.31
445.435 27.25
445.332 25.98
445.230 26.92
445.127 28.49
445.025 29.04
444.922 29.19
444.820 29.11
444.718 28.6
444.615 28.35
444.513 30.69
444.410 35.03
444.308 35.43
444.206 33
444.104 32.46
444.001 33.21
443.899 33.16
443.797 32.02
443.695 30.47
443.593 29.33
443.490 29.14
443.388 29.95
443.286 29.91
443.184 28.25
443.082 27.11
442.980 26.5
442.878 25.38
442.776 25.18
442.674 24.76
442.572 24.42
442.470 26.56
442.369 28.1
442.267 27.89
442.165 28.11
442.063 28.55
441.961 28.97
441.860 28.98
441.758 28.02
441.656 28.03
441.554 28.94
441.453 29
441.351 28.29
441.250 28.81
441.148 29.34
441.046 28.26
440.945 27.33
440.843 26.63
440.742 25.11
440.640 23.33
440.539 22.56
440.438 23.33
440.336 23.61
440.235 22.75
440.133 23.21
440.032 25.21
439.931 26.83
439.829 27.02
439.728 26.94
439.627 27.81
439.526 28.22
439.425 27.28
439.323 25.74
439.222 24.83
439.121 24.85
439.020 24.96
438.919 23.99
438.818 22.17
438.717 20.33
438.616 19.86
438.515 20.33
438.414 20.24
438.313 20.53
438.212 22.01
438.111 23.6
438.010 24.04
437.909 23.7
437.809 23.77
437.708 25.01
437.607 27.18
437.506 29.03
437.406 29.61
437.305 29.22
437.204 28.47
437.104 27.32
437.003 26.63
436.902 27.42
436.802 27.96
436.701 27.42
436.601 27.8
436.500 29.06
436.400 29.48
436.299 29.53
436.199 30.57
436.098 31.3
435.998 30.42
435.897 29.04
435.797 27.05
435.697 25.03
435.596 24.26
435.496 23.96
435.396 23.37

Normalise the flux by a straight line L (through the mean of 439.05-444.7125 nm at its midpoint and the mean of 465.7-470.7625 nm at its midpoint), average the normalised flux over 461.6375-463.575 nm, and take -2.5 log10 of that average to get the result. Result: -0.10 mag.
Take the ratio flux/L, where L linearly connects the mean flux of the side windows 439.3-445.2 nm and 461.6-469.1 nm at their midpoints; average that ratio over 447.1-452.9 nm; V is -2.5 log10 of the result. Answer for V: -0.057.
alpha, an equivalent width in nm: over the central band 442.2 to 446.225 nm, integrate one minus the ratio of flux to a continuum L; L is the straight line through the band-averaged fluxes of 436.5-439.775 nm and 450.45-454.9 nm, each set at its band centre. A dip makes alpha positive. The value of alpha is -0.16 nm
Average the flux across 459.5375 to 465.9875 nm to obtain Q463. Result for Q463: 31.6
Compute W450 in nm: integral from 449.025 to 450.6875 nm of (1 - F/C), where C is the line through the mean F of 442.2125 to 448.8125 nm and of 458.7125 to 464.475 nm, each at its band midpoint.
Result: 0.02 nm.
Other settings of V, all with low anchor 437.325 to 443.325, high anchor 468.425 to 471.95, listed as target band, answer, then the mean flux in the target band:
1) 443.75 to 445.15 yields -0.18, 31.3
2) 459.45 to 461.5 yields -0.08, 31.9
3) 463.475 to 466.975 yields 0.01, 30.2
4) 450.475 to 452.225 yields -0.12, 31.3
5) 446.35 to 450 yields -0.11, 30.1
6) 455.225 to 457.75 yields -0.11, 31.9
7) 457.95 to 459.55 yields -0.03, 30.2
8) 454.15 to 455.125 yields -0.04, 29.7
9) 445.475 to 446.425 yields 0.02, 26.4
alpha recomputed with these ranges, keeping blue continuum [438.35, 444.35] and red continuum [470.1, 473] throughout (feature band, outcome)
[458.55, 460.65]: -0.024 nm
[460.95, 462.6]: -0.253 nm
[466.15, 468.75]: 0.096 nm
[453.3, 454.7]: -0.089 nm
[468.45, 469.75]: 0.081 nm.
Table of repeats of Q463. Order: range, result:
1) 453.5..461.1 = 31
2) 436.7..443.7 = 26.2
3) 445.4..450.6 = 29.6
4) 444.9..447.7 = 28.3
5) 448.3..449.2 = 30.8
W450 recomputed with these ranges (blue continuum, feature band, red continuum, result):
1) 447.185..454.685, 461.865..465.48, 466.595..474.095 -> 0.018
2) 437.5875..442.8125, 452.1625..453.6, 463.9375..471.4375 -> -0.068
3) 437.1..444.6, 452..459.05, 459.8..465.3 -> -0.133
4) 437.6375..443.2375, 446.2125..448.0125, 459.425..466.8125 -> -0.170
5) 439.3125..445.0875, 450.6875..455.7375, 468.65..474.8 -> -0.125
